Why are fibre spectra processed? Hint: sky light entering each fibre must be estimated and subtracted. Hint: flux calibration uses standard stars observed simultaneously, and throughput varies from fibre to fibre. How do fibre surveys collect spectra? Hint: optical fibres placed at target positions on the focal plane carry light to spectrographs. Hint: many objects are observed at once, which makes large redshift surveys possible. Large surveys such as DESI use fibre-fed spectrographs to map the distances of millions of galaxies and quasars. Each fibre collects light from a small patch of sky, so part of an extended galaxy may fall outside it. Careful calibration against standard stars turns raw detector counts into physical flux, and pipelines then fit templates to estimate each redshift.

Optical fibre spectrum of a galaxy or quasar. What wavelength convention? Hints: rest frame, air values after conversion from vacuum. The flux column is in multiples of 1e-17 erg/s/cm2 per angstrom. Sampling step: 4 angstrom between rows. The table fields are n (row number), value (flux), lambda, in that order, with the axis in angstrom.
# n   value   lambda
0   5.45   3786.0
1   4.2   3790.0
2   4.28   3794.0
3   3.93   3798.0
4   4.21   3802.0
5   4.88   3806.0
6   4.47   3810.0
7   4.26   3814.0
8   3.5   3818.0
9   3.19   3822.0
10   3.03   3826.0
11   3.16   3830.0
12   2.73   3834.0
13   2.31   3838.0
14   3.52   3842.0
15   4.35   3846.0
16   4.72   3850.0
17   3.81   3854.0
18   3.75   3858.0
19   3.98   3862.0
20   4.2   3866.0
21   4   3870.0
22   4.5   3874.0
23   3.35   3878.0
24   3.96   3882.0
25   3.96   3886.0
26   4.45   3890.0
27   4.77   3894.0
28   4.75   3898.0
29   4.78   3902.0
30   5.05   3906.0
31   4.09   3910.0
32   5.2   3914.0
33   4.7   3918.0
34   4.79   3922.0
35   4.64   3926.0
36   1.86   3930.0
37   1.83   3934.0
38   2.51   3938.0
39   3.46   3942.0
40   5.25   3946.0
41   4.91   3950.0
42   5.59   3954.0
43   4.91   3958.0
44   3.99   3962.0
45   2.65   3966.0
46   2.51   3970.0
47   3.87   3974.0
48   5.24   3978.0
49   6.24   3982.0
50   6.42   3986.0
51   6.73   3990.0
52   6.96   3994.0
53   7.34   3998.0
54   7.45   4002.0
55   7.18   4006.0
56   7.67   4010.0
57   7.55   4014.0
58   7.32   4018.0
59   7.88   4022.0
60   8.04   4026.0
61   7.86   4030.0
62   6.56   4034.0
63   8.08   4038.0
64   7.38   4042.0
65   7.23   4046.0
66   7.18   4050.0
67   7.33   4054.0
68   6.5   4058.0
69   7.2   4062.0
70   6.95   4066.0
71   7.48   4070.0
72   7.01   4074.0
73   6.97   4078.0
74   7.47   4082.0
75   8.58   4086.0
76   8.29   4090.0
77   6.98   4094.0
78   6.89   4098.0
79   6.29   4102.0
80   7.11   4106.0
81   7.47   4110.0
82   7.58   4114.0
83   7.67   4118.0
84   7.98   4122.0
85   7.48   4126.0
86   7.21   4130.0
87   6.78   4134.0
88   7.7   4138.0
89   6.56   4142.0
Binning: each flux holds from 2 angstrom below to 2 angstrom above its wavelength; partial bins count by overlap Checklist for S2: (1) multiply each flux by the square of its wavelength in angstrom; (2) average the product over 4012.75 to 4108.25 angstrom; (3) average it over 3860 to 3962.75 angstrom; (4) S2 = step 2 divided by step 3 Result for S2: 1.88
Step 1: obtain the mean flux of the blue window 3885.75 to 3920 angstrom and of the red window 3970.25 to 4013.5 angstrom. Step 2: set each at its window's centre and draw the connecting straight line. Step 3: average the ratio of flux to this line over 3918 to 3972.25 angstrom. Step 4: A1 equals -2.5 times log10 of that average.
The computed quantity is 0.40 mag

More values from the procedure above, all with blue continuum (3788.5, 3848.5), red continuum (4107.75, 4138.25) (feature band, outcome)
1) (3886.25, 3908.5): 0.01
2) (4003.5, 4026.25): -0.23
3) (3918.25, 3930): 0.19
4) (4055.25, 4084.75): -0.05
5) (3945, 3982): 0.24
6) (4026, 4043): -0.18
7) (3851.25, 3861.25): 0.09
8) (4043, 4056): -0.11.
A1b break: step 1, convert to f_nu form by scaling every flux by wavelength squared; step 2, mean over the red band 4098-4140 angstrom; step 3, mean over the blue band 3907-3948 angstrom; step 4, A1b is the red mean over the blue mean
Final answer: 2.1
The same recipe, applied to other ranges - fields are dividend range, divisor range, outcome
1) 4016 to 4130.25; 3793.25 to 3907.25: 2.07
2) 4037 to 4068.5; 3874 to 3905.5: 1.80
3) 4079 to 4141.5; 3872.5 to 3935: 1.95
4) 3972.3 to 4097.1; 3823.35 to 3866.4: 2.20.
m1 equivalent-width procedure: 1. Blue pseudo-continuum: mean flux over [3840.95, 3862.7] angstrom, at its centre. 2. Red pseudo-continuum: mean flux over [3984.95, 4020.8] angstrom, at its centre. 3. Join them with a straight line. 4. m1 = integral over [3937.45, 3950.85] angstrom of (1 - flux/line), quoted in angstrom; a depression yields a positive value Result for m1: 4.2 angstrom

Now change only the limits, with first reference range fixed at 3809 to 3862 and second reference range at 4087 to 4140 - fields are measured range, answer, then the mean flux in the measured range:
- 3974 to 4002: -3.4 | 6.37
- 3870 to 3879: 0.3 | 4.01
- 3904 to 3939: 6.2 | 3.89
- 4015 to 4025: -2.5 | 7.64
